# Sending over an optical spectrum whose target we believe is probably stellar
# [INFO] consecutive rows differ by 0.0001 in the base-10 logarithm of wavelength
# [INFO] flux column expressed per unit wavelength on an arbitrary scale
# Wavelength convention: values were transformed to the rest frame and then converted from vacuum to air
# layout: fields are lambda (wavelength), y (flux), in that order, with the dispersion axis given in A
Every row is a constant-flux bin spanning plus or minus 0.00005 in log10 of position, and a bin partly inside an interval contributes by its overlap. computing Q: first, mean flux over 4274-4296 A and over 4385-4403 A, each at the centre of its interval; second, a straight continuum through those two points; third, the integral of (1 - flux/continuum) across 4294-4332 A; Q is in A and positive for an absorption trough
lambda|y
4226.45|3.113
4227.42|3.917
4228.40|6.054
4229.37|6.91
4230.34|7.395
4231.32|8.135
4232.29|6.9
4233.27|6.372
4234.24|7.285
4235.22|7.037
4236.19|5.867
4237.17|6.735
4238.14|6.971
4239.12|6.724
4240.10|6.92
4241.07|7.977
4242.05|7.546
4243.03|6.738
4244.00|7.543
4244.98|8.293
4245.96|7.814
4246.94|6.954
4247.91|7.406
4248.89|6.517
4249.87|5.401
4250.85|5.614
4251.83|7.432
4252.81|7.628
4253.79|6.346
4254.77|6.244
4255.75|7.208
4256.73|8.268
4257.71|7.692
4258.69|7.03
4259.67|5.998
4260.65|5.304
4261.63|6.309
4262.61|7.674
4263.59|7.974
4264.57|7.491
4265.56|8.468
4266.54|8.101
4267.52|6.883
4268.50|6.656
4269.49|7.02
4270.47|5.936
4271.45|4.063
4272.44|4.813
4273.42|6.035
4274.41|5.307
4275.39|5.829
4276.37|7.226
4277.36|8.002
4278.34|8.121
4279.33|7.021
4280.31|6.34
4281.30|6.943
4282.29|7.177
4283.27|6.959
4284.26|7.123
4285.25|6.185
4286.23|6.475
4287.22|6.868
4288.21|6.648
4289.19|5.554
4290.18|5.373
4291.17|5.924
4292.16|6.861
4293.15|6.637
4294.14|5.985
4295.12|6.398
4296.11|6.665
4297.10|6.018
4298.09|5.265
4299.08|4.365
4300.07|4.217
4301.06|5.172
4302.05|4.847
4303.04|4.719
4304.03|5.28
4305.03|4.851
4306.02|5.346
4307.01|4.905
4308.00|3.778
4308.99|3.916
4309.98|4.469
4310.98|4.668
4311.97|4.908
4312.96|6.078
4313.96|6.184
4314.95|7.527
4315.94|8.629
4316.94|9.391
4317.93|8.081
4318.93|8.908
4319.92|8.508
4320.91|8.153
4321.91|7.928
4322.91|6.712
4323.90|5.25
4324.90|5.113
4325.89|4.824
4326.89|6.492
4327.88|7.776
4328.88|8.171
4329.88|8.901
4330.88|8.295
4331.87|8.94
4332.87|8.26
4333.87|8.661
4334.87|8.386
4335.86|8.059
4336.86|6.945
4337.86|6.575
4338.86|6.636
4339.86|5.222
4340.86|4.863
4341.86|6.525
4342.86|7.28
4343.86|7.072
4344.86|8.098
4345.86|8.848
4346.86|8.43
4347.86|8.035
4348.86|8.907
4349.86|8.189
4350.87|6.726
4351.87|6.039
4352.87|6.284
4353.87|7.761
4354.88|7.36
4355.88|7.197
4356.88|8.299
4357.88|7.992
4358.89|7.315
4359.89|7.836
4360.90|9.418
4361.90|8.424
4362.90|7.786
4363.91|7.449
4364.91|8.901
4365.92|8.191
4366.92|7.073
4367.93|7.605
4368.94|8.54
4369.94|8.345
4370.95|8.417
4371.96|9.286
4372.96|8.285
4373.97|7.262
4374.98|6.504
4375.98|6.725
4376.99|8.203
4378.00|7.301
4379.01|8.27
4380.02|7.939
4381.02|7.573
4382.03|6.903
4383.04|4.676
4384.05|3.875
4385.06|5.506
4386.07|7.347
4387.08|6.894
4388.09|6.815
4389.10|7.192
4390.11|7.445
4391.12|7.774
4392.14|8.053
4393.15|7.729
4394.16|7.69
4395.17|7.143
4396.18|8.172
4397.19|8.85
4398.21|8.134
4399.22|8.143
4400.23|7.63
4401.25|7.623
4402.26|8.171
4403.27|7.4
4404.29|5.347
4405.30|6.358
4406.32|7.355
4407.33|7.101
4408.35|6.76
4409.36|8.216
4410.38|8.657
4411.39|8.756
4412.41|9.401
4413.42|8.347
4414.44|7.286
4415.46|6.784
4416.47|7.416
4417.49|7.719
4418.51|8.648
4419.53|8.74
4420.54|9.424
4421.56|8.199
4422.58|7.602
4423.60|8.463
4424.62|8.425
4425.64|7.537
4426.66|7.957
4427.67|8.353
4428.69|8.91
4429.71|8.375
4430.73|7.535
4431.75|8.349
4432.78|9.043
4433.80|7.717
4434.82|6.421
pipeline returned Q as 3.3 A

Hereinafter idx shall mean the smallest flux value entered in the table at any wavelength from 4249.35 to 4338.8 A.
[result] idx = 3.778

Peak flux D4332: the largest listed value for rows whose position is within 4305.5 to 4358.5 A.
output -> 9.391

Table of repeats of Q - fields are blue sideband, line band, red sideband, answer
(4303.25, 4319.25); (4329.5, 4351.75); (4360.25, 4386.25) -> -2.9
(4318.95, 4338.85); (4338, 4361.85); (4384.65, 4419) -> 0.3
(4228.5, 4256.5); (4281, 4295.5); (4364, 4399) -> 1.4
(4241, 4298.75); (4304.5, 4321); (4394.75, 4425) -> 1.8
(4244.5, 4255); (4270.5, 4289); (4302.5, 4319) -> -0.2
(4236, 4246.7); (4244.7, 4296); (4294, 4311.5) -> -4.6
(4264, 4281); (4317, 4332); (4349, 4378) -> -0.4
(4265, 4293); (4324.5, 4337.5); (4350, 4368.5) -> -0.6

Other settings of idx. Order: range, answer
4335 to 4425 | 3.875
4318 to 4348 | 4.824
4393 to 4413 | 5.347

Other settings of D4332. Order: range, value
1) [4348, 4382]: 9.418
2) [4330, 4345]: 8.94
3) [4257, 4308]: 8.468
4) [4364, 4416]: 9.401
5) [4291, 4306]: 6.861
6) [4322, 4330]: 8.901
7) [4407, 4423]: 9.424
